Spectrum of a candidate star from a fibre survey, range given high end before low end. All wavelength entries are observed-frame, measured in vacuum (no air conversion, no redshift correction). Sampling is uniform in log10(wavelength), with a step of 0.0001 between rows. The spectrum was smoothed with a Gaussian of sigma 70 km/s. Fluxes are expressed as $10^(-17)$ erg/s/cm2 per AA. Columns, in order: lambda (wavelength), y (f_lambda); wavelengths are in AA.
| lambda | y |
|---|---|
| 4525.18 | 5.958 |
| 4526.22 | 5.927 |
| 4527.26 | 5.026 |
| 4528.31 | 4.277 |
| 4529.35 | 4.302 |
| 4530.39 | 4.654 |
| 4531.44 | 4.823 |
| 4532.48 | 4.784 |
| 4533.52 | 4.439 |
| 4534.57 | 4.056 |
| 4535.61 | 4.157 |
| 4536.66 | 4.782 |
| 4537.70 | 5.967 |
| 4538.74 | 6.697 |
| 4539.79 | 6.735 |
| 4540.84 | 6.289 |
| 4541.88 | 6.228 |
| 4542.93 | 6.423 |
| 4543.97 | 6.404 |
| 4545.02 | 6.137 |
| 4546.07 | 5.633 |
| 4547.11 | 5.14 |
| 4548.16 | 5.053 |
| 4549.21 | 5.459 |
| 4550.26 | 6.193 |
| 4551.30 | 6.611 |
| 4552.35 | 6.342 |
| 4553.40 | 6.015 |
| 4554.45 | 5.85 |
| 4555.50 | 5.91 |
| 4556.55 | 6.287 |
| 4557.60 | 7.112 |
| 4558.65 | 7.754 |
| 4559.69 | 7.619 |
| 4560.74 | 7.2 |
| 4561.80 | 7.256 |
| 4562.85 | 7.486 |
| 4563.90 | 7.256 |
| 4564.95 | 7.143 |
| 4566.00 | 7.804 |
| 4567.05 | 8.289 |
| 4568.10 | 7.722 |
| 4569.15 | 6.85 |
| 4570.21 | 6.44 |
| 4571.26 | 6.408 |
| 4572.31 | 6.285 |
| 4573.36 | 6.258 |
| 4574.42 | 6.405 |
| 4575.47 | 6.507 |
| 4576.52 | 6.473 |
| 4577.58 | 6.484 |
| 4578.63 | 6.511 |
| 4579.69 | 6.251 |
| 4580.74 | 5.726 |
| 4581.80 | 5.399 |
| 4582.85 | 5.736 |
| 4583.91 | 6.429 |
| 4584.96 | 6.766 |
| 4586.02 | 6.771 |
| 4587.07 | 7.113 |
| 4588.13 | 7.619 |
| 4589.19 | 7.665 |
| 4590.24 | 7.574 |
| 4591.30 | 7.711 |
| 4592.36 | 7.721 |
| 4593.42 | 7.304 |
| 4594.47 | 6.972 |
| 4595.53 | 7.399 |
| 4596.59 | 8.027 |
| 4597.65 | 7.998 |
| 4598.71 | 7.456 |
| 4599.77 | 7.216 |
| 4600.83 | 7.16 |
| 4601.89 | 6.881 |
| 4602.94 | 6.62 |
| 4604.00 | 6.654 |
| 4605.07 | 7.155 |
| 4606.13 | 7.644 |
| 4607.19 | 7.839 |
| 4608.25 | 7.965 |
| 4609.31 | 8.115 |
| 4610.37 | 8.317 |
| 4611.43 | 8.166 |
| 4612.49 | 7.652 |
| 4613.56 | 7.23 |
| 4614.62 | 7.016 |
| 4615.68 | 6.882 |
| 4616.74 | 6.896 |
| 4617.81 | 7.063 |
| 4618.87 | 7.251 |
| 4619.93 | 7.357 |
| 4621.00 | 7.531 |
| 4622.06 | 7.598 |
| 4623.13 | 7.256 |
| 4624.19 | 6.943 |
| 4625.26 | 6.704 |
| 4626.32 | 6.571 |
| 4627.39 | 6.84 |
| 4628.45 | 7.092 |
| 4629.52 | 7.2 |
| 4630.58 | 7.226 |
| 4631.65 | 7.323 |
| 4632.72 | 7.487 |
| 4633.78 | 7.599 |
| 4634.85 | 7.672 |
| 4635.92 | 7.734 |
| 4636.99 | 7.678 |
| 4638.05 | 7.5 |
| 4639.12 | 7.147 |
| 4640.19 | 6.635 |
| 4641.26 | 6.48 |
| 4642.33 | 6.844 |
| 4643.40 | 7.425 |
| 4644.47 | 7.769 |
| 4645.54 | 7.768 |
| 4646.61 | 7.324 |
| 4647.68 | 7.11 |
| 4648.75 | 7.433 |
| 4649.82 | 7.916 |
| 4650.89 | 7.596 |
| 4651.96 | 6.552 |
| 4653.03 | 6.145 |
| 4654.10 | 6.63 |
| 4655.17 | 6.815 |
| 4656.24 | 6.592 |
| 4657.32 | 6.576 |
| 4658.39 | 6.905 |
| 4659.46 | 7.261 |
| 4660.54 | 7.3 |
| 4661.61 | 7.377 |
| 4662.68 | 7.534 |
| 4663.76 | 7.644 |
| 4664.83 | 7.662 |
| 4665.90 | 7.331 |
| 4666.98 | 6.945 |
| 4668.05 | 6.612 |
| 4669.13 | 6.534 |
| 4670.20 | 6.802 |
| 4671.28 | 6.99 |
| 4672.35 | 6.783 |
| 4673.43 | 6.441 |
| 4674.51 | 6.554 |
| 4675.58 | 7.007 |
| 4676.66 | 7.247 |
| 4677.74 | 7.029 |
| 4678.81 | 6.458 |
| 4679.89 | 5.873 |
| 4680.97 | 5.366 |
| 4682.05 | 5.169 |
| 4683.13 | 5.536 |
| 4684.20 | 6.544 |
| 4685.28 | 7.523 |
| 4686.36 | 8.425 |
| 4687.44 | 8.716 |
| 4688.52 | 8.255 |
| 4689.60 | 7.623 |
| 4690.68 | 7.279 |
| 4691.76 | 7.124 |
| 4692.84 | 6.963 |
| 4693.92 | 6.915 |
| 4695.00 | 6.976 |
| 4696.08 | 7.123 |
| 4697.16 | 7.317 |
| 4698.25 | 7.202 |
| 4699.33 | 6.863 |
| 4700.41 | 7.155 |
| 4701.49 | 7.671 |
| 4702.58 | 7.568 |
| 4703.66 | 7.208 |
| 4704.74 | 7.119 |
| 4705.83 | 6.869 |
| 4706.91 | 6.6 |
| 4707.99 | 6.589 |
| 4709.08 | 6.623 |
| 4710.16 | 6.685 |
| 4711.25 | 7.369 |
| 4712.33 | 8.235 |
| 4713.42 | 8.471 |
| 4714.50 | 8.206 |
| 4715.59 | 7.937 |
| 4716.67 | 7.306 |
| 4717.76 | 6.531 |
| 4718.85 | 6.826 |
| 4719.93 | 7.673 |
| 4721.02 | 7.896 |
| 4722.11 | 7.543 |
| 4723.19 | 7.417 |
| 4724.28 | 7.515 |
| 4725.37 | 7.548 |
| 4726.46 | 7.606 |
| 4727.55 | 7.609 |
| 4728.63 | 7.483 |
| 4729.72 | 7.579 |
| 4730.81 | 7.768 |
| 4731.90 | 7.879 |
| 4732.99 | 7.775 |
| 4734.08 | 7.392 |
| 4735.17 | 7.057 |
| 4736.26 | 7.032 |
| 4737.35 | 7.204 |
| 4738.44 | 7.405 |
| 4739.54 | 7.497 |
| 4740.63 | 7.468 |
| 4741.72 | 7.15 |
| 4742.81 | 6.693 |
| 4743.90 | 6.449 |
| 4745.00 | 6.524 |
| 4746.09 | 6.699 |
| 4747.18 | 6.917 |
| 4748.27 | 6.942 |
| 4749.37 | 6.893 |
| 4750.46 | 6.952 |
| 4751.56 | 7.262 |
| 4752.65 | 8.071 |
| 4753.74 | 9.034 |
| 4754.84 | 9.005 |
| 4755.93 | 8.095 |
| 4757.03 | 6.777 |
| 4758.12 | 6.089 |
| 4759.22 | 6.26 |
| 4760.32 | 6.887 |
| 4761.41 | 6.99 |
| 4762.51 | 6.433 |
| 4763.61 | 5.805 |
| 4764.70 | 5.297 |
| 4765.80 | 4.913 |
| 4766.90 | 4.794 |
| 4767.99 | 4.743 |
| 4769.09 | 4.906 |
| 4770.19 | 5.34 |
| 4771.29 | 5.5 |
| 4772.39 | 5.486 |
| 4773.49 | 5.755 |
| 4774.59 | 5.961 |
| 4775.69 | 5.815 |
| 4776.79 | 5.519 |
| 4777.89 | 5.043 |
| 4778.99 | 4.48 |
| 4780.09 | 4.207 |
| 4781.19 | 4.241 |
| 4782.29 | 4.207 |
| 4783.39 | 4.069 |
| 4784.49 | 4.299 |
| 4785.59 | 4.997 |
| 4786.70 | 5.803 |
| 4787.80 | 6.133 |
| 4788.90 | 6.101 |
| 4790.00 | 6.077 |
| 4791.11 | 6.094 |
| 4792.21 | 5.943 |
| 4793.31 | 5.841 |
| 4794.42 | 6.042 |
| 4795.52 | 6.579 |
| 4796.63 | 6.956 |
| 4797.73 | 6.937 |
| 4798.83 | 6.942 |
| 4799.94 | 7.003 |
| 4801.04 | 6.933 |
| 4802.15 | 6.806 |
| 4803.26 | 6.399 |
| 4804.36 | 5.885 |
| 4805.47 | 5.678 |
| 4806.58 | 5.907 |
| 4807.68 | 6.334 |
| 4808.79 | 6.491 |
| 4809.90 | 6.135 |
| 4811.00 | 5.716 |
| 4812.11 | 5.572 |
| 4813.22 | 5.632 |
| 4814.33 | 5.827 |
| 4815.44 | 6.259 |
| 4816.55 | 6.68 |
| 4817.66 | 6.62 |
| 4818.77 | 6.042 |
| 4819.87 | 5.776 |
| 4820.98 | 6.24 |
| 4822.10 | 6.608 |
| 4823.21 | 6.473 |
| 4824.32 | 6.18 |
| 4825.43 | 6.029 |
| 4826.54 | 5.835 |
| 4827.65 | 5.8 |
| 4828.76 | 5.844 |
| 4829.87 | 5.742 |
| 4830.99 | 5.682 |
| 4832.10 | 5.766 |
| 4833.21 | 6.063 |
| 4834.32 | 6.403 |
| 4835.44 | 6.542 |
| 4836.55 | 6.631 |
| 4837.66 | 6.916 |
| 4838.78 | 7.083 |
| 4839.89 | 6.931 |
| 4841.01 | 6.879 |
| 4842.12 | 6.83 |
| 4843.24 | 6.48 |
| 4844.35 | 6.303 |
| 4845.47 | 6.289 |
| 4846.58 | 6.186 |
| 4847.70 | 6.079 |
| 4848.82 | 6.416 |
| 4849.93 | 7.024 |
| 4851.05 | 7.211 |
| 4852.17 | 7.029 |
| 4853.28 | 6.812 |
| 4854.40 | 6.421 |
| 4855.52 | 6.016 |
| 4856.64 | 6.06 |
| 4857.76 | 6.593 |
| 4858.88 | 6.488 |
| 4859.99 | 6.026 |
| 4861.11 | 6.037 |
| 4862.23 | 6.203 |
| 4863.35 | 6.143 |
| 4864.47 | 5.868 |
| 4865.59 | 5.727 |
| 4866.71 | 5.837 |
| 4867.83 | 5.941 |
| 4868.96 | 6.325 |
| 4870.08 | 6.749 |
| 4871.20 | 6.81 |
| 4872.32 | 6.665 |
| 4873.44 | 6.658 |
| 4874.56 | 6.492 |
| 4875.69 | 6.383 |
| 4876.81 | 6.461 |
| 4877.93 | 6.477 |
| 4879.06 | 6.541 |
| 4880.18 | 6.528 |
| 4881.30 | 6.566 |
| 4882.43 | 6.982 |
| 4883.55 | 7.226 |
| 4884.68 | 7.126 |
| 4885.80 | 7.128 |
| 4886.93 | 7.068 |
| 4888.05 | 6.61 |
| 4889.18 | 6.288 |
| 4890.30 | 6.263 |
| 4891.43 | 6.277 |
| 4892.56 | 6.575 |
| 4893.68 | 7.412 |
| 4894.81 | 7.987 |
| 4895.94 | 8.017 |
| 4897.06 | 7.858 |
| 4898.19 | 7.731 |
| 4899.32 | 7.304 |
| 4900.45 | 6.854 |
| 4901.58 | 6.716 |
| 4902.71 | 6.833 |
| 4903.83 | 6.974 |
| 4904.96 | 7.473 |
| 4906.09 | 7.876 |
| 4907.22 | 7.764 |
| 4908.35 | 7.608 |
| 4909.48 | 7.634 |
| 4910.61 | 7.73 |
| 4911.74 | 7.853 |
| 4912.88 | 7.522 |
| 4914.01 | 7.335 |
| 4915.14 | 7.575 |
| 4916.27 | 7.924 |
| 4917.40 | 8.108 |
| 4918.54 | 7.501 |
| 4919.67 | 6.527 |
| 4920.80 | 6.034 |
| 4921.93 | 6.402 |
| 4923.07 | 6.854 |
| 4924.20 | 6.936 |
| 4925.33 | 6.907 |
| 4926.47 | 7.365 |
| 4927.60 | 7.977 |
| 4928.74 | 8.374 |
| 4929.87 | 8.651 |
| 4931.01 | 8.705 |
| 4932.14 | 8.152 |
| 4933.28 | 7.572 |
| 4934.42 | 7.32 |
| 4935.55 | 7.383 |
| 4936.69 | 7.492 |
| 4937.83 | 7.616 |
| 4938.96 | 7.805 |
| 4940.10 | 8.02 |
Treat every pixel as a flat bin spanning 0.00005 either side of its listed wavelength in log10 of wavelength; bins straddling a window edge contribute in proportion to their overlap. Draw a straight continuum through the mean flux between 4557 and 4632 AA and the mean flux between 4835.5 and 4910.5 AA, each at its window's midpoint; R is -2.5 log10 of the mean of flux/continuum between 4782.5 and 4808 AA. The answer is 0.13 mag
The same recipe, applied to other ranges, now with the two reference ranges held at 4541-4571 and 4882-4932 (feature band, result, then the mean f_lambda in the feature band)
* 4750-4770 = 0.077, 6.55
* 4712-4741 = -0.087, 7.54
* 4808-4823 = 0.166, 6.13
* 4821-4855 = 0.124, 6.41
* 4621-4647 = -0.072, 7.25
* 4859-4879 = 0.153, 6.29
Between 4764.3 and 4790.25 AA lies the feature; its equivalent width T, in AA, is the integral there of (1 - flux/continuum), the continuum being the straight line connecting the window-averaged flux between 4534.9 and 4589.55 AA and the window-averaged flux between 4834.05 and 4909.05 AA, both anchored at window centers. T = 5.9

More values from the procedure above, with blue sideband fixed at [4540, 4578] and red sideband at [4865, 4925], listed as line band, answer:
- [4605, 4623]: -2.4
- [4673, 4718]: -2.3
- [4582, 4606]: -2.0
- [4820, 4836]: 1.9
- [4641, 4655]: -1.0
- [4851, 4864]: 1.0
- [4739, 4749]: -0.2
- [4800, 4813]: 1.3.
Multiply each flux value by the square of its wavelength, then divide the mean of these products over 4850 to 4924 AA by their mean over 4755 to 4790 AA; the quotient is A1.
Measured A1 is 1.30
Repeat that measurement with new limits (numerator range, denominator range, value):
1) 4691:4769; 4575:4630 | 1.05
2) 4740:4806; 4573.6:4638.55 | 0.92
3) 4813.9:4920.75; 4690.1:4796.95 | 1.06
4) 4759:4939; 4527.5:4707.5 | 1.05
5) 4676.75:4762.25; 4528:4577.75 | 1.25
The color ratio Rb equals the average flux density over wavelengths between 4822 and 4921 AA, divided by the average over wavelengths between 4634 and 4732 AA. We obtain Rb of 0.94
